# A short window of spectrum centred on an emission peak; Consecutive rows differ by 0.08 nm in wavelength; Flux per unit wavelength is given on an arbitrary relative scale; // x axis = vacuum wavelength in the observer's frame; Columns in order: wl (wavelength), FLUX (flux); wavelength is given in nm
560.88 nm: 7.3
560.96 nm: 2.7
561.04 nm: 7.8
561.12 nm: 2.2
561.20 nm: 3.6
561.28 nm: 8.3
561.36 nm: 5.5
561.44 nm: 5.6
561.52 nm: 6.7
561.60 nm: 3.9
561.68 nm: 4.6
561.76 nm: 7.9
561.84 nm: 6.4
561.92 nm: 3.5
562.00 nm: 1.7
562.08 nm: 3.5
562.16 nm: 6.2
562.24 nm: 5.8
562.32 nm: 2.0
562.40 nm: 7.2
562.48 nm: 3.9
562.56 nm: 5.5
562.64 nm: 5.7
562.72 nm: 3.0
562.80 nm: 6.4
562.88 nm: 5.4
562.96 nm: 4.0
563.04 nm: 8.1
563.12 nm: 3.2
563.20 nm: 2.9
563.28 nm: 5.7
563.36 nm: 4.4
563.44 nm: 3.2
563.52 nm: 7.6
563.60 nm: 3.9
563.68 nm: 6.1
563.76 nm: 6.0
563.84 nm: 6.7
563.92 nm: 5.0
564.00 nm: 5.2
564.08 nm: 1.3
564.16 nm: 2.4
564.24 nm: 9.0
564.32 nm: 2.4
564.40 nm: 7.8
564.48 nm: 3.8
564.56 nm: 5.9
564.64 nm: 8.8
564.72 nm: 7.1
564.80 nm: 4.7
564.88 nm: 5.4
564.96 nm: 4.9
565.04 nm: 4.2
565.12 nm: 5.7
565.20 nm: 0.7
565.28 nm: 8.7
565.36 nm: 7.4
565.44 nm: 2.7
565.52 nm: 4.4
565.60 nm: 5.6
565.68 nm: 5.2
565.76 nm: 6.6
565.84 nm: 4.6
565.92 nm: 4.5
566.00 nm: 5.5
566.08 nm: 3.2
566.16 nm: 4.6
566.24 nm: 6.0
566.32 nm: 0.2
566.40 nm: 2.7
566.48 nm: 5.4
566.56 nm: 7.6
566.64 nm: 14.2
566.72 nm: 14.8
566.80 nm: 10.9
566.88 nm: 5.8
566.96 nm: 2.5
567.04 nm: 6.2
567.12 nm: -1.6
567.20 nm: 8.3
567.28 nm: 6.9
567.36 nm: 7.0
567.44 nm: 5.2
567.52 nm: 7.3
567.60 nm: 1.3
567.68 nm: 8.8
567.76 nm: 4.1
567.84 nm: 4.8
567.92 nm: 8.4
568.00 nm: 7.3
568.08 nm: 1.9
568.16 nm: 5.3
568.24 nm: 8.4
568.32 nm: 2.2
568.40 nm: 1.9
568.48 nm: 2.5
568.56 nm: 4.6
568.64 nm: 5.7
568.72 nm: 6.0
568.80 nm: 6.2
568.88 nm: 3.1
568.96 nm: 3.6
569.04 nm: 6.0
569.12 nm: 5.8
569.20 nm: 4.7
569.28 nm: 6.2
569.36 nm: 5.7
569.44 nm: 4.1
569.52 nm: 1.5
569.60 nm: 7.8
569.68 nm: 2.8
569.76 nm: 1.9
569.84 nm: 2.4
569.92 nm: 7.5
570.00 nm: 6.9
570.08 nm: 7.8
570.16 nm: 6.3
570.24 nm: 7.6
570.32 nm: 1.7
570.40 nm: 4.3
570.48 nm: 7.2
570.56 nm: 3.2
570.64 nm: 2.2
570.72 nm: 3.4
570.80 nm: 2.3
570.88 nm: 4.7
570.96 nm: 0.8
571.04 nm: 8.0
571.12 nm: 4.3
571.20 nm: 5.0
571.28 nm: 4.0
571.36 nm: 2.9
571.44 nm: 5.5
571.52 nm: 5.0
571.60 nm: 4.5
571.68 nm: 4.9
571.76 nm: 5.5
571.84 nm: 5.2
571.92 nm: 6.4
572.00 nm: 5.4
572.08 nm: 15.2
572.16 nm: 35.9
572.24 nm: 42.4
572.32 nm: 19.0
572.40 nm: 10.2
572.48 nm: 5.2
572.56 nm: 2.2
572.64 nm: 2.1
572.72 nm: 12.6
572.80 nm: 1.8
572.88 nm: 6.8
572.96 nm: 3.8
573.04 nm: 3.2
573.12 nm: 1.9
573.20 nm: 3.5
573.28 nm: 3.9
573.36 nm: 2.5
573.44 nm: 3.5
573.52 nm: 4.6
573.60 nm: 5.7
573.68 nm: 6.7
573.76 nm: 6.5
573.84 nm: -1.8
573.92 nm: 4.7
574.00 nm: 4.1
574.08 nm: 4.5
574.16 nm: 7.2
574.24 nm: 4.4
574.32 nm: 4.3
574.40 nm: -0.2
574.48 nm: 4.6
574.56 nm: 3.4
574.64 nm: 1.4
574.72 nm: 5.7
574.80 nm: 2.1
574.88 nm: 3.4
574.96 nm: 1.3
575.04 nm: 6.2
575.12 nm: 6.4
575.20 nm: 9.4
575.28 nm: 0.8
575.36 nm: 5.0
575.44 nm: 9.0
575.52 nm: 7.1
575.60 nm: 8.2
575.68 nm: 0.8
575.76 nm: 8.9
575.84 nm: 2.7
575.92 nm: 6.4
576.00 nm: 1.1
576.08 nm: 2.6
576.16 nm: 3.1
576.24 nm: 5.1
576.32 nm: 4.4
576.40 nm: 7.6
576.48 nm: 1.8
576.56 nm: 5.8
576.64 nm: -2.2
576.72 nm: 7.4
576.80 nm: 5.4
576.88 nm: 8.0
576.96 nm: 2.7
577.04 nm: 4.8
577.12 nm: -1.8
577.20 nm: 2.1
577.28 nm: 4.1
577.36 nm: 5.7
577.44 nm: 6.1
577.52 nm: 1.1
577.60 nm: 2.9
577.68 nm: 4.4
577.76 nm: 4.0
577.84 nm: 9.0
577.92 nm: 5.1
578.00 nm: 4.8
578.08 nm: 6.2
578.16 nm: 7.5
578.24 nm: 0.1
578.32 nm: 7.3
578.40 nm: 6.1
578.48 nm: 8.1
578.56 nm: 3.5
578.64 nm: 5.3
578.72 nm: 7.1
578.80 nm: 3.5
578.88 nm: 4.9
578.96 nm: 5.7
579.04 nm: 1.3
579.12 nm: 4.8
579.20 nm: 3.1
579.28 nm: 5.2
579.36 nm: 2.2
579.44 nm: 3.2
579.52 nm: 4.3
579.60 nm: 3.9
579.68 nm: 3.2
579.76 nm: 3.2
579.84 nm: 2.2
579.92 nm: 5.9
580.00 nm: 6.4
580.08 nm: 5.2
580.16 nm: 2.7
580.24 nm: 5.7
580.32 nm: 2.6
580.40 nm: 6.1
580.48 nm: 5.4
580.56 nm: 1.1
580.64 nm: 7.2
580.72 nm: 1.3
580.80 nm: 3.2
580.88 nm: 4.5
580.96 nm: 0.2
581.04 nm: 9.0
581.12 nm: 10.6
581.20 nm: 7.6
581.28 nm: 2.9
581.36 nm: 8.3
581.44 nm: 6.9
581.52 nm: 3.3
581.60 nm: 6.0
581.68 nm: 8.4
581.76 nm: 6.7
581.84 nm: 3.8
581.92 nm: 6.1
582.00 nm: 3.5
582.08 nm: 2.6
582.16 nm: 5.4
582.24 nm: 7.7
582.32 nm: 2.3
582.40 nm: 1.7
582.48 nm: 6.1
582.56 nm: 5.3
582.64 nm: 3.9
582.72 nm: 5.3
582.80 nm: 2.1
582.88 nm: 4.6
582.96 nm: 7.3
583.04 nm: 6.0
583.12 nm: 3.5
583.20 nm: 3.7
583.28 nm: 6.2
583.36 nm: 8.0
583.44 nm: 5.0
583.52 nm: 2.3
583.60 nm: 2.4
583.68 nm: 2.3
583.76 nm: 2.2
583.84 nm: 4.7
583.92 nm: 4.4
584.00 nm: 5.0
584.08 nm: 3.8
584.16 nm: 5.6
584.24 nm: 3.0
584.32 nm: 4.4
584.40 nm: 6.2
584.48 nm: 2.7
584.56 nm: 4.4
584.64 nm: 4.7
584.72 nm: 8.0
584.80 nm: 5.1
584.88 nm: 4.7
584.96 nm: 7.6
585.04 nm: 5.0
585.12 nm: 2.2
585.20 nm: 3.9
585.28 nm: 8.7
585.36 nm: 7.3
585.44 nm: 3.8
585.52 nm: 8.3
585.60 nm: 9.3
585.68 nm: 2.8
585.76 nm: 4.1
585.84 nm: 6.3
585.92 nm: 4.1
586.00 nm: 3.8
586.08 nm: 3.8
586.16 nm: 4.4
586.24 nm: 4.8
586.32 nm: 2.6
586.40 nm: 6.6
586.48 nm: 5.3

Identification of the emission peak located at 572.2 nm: [O III] 5007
